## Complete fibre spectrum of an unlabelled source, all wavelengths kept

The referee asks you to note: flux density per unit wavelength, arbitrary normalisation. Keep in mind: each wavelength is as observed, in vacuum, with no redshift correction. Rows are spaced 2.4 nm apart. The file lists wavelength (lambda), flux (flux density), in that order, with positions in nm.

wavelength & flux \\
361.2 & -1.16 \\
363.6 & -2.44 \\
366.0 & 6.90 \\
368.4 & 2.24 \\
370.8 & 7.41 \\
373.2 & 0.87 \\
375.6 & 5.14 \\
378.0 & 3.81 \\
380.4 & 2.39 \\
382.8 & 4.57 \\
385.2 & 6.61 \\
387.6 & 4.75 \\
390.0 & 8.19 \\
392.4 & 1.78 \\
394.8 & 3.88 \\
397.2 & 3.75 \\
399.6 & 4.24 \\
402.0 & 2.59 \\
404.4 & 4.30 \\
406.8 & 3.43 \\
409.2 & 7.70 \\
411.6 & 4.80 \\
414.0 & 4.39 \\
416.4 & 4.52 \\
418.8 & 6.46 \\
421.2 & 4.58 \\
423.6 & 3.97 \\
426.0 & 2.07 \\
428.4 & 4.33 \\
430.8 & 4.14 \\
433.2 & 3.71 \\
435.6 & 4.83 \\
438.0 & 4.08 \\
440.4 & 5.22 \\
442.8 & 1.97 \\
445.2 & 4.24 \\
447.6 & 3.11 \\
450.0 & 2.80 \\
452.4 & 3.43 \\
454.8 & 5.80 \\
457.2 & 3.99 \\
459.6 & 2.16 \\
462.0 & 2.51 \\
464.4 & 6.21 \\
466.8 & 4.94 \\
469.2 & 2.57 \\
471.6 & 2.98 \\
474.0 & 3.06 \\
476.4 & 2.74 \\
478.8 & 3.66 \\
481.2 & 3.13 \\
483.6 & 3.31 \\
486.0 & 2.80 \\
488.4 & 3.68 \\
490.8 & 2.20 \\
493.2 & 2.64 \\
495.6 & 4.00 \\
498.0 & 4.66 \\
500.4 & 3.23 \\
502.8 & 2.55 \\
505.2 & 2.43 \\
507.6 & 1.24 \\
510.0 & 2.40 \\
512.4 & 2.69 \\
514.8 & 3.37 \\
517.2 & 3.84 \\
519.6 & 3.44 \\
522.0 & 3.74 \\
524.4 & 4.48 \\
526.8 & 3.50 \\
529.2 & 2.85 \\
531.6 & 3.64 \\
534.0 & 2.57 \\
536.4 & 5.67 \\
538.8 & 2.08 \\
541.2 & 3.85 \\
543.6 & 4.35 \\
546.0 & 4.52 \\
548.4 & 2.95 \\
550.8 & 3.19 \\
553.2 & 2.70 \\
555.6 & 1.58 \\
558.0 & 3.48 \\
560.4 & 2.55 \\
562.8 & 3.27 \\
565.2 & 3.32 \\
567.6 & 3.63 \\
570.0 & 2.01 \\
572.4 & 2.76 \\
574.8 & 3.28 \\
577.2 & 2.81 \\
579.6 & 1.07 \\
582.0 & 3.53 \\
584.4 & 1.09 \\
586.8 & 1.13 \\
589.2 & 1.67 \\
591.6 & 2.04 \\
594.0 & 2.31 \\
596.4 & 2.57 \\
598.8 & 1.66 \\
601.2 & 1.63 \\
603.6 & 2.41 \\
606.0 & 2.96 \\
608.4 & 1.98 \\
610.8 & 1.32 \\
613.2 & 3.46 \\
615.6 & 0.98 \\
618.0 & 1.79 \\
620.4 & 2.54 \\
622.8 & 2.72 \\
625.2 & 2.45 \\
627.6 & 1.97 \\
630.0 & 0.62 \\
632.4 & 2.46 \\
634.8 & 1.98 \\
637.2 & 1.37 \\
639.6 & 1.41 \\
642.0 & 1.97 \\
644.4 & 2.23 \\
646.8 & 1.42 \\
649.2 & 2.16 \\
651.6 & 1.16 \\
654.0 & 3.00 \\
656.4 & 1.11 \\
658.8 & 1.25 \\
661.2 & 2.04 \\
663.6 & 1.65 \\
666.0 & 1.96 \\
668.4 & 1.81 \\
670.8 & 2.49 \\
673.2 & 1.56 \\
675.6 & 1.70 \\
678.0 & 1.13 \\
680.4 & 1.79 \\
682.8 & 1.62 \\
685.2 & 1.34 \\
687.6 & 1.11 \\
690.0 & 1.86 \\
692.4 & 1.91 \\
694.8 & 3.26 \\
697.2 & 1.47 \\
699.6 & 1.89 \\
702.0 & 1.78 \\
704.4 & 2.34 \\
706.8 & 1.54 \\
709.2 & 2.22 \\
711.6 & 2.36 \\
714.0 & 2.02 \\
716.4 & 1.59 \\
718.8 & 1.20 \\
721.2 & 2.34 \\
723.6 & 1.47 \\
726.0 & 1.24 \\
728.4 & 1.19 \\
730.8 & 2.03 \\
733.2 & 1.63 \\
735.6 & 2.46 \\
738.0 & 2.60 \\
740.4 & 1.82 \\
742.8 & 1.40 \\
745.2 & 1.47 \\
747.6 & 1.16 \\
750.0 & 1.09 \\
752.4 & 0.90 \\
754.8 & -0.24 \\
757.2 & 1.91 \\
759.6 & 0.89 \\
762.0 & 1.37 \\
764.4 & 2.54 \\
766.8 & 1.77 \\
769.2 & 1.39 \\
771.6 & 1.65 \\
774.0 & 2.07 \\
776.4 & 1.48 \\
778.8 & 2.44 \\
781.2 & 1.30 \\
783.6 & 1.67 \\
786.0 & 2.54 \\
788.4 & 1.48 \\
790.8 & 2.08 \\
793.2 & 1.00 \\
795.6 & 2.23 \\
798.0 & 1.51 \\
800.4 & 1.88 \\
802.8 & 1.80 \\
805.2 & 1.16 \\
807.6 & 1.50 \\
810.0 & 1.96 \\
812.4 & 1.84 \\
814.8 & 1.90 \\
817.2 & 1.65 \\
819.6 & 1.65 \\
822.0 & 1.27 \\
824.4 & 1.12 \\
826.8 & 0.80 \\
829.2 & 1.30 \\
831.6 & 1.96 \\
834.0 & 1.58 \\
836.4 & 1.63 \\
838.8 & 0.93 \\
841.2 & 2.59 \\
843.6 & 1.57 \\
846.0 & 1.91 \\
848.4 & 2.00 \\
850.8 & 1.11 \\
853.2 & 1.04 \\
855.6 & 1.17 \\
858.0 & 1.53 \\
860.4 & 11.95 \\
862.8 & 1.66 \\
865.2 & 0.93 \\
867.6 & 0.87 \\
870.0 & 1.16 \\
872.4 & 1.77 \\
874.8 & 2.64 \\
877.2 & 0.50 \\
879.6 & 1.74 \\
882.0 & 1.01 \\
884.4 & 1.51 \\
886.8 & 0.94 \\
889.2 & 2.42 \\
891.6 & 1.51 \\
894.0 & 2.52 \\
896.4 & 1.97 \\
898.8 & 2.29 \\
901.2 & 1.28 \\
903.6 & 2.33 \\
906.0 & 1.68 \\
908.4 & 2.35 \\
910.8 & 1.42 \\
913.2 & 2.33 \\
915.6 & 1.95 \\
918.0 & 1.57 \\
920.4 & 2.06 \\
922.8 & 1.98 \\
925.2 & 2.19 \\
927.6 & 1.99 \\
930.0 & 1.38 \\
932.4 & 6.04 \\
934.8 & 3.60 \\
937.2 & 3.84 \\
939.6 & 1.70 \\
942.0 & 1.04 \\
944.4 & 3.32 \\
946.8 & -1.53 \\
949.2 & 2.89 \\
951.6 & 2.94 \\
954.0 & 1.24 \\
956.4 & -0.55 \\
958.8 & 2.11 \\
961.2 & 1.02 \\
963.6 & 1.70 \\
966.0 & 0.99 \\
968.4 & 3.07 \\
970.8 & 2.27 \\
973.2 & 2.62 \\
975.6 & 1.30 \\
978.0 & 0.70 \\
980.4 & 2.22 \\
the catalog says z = 1.31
